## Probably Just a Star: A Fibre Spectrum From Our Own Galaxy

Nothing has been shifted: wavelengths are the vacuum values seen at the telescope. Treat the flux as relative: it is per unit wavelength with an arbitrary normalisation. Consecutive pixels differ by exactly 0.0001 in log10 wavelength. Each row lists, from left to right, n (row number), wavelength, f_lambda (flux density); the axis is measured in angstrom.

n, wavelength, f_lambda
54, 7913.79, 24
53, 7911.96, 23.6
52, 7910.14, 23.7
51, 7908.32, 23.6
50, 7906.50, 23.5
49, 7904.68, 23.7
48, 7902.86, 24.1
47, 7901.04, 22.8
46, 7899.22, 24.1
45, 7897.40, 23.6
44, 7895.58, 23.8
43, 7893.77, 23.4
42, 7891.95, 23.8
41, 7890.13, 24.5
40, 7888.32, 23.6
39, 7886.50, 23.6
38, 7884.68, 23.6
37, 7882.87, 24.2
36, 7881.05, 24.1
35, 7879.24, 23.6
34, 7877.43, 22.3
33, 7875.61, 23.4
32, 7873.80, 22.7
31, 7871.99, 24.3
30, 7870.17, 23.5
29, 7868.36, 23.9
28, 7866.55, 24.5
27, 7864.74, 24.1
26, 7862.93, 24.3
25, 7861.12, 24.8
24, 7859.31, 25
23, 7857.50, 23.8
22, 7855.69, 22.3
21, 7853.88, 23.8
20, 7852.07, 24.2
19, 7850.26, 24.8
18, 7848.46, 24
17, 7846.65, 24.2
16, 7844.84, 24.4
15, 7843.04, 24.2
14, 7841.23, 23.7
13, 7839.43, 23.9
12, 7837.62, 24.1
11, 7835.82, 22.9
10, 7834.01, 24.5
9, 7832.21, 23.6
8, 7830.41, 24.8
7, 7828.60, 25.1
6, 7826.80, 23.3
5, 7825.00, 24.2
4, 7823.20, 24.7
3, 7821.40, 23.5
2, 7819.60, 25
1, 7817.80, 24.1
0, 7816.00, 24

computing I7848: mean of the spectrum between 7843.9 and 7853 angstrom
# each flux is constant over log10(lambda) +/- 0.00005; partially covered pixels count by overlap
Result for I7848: 24.3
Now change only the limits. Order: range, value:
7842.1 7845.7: 24.3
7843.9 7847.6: 24.3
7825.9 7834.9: 24.3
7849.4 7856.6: 23.7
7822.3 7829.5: 24.3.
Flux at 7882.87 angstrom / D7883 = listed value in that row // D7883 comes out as 24.2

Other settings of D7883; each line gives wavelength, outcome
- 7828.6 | 25.1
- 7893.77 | 23.4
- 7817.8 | 24.1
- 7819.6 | 25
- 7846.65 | 24.2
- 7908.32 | 23.6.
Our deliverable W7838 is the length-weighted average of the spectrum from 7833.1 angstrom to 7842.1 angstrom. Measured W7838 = 23.8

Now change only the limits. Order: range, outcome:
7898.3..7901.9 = 23.4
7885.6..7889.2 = 23.6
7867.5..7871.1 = 23.7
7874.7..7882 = 23.4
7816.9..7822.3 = 24.2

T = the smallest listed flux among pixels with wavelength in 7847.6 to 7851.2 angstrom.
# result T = 24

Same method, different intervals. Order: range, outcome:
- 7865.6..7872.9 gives 23.5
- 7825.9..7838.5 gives 22.9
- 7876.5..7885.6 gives 22.3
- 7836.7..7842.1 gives 23.7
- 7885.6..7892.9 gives 23.6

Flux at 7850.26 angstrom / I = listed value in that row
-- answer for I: 24.8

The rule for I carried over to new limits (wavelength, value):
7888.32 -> 23.6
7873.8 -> 22.7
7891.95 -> 23.8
